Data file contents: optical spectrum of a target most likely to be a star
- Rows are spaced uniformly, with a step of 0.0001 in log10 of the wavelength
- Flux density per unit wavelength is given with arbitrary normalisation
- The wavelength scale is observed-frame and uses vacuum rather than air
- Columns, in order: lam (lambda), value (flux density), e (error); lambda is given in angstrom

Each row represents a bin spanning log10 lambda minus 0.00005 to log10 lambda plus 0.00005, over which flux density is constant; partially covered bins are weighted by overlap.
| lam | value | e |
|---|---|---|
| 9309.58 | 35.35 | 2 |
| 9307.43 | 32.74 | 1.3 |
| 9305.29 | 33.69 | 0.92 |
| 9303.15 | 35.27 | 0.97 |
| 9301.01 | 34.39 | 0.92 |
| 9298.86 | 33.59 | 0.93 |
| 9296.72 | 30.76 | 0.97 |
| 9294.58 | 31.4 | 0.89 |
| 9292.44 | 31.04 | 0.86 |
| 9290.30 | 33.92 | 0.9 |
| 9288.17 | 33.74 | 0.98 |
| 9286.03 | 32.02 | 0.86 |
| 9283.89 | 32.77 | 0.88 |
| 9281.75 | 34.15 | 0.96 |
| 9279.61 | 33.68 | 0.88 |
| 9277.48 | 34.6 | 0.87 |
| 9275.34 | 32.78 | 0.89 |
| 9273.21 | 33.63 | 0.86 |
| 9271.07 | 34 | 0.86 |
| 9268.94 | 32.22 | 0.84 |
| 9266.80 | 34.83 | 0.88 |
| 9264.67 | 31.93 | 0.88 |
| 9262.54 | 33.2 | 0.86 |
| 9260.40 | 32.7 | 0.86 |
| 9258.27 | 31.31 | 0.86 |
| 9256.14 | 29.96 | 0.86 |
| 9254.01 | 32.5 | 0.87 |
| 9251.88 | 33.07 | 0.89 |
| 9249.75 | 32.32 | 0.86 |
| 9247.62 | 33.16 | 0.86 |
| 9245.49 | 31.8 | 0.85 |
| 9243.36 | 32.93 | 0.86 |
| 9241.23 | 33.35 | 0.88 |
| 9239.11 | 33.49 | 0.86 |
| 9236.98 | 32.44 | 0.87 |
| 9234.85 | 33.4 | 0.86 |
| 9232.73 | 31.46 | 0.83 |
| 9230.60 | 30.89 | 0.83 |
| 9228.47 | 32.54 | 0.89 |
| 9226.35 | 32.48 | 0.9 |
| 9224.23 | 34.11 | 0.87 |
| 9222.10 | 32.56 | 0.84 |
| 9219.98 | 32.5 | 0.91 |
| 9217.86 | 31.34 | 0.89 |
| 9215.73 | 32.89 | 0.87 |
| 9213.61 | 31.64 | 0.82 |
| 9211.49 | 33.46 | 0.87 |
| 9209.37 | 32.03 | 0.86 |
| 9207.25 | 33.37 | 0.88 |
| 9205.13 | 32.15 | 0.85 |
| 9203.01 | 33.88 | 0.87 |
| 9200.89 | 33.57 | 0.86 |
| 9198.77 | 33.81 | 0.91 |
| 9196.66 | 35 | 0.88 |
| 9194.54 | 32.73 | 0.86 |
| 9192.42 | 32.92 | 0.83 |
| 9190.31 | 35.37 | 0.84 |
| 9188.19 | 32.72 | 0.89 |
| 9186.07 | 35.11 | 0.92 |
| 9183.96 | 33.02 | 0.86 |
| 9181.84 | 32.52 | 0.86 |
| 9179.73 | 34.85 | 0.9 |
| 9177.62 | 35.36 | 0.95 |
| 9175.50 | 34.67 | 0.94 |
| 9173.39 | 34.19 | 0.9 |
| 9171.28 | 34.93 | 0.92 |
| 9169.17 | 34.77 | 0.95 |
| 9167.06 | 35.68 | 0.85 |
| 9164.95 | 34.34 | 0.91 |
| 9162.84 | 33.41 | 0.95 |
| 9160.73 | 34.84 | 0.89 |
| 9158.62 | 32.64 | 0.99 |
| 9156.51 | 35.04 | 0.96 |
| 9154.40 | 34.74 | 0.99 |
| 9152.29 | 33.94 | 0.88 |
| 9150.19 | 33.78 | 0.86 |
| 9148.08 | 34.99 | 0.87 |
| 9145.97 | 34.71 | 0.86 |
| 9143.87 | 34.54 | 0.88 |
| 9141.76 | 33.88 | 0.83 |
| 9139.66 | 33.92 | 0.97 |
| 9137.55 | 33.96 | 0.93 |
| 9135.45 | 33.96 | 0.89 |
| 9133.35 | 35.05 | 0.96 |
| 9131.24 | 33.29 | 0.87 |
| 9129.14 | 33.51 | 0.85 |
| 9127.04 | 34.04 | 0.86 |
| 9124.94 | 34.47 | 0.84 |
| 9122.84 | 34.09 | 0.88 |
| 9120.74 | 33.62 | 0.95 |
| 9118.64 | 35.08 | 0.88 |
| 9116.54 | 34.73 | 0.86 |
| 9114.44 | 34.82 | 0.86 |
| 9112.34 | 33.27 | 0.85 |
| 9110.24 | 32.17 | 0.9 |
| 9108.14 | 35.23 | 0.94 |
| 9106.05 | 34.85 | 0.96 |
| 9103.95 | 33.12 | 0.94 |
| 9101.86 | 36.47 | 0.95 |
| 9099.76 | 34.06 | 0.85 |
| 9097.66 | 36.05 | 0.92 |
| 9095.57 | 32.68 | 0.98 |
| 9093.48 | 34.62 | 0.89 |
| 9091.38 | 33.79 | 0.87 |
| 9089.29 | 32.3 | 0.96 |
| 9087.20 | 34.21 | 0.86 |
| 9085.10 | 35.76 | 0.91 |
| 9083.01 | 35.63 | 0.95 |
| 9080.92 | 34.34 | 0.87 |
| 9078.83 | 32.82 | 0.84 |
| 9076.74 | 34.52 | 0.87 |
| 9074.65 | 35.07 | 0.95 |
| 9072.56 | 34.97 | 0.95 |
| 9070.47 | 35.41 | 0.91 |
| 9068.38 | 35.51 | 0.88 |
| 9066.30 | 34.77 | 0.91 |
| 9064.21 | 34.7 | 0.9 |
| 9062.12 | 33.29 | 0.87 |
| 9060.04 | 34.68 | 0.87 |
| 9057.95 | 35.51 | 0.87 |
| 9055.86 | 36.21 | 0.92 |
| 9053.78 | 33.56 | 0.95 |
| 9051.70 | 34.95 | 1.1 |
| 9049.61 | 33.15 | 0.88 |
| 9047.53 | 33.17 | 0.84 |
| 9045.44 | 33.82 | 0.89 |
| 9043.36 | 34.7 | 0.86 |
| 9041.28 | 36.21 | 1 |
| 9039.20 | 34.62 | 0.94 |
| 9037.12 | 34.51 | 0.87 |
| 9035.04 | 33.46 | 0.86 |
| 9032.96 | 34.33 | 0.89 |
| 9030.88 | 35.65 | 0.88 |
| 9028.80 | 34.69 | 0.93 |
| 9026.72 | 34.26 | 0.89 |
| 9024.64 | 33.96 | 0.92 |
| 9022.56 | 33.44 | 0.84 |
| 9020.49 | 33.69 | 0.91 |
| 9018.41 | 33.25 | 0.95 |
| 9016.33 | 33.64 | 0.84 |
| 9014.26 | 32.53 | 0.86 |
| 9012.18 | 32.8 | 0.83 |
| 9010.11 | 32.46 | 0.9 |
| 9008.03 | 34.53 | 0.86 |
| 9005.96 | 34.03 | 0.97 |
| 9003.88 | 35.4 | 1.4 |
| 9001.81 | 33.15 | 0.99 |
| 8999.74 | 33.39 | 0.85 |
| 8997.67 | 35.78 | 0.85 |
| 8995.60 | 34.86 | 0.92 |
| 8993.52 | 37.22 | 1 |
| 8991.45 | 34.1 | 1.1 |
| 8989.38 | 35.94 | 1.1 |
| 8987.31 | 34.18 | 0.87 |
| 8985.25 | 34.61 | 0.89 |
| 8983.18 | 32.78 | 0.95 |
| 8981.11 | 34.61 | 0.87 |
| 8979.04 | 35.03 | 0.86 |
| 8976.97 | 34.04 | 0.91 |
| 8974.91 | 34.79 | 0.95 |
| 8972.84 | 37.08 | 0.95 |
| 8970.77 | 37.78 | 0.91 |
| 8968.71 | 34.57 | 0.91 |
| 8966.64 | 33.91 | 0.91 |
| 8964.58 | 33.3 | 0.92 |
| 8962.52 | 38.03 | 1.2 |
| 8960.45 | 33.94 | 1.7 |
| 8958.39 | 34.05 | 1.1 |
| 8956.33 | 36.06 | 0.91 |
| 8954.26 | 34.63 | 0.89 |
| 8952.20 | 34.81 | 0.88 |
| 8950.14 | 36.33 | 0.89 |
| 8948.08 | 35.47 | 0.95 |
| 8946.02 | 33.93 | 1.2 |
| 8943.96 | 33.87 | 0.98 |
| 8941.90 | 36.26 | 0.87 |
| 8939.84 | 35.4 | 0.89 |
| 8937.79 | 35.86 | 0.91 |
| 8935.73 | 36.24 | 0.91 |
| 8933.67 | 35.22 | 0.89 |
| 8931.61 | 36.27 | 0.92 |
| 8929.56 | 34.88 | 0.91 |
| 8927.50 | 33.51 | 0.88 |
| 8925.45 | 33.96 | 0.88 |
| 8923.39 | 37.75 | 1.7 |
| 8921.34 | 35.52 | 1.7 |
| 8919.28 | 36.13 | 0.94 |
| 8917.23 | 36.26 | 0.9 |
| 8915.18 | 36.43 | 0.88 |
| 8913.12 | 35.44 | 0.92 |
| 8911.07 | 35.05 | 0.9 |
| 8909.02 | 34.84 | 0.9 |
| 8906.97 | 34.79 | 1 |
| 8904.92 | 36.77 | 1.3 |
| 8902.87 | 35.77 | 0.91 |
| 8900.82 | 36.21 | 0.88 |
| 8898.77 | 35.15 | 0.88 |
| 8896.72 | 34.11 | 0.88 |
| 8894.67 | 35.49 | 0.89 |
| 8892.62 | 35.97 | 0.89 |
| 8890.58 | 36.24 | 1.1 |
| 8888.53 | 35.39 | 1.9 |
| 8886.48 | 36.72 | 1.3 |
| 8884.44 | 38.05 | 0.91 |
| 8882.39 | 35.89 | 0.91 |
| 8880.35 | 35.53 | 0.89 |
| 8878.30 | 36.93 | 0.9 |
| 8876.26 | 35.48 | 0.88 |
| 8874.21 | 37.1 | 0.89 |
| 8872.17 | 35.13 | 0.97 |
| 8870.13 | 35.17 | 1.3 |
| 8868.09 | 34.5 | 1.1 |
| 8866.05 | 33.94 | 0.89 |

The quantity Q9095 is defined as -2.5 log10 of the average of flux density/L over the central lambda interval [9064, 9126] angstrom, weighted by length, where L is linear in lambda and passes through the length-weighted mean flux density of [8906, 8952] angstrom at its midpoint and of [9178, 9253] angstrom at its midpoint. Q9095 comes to -0.01 mag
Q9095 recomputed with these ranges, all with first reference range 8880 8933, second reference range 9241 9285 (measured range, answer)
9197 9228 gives 0.01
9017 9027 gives 0.04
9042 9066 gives 0.01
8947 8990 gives 0.01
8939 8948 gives 0.02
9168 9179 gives -0.04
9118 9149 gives -0.01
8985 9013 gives 0.02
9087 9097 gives 0.02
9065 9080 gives -0.01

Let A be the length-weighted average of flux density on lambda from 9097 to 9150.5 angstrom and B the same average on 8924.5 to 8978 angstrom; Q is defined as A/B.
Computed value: 1.0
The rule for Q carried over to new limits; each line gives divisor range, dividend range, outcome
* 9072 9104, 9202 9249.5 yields 0.95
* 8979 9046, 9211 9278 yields 0.95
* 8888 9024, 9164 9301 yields 0.95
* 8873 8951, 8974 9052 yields 0.96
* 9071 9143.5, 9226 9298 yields 0.95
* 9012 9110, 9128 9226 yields 0.98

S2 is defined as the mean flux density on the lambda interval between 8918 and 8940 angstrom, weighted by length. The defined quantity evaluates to 35.5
